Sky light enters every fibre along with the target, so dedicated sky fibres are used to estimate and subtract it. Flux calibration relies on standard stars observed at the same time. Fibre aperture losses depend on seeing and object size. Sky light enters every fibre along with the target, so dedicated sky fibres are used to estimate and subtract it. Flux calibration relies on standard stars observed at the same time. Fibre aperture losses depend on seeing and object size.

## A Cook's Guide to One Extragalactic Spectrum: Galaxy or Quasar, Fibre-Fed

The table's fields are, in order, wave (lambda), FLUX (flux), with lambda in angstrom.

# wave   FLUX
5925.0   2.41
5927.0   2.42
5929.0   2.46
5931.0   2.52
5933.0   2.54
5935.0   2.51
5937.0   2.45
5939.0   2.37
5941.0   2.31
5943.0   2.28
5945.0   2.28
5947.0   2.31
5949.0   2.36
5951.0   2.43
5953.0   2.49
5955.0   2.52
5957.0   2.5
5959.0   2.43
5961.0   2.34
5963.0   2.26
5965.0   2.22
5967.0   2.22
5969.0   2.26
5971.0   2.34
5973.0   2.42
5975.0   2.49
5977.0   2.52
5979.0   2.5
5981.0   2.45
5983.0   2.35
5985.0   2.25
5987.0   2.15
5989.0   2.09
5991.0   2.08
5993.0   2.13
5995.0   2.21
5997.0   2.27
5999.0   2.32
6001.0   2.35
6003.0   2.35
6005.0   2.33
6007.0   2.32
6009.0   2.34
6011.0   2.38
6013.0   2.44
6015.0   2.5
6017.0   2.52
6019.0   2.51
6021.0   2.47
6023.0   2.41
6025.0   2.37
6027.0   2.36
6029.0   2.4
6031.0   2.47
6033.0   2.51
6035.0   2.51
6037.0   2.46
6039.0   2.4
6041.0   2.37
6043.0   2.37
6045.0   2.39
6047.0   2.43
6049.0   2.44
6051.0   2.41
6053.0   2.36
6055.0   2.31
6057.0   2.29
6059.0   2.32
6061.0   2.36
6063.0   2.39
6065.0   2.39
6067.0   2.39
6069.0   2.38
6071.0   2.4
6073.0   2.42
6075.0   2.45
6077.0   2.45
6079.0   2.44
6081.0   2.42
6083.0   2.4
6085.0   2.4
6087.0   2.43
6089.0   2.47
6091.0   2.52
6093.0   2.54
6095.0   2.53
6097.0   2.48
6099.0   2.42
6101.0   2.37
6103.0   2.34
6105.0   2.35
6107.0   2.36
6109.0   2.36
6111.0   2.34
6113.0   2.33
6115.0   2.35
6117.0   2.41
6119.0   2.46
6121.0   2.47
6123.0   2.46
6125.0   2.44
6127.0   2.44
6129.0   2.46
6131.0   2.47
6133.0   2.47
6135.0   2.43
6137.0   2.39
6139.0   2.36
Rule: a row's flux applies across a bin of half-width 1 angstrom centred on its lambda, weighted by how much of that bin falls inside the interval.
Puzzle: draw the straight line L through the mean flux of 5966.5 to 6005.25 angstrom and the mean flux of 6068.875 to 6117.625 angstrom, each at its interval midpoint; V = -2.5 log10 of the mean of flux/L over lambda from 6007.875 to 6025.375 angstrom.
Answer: -0.05 mag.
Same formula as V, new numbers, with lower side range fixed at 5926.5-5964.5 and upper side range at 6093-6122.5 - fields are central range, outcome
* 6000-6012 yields 0.028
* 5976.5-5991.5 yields 0.050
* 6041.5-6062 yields 0.017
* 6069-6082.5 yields -0.009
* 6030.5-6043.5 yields -0.017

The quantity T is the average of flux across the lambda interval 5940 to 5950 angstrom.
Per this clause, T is 2.31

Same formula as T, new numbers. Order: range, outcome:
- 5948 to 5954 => 2.43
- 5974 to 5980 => 2.5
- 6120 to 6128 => 2.45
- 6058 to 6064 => 2.36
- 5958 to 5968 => 2.29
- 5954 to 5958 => 2.51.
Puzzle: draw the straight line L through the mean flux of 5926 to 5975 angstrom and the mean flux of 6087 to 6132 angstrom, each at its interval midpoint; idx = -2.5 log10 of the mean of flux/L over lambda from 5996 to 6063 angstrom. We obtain 0.005 mag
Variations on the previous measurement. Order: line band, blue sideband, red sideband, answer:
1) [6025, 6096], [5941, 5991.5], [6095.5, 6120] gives -0.02 mag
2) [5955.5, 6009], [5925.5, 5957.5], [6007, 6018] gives 0.05 mag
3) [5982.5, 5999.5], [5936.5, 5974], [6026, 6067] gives 0.08 mag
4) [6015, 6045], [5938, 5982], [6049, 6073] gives -0.03 mag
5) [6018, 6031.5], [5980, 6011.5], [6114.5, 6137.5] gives -0.05 mag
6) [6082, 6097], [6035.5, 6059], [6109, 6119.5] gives -0.04 mag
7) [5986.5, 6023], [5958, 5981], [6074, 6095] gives 0.03 mag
